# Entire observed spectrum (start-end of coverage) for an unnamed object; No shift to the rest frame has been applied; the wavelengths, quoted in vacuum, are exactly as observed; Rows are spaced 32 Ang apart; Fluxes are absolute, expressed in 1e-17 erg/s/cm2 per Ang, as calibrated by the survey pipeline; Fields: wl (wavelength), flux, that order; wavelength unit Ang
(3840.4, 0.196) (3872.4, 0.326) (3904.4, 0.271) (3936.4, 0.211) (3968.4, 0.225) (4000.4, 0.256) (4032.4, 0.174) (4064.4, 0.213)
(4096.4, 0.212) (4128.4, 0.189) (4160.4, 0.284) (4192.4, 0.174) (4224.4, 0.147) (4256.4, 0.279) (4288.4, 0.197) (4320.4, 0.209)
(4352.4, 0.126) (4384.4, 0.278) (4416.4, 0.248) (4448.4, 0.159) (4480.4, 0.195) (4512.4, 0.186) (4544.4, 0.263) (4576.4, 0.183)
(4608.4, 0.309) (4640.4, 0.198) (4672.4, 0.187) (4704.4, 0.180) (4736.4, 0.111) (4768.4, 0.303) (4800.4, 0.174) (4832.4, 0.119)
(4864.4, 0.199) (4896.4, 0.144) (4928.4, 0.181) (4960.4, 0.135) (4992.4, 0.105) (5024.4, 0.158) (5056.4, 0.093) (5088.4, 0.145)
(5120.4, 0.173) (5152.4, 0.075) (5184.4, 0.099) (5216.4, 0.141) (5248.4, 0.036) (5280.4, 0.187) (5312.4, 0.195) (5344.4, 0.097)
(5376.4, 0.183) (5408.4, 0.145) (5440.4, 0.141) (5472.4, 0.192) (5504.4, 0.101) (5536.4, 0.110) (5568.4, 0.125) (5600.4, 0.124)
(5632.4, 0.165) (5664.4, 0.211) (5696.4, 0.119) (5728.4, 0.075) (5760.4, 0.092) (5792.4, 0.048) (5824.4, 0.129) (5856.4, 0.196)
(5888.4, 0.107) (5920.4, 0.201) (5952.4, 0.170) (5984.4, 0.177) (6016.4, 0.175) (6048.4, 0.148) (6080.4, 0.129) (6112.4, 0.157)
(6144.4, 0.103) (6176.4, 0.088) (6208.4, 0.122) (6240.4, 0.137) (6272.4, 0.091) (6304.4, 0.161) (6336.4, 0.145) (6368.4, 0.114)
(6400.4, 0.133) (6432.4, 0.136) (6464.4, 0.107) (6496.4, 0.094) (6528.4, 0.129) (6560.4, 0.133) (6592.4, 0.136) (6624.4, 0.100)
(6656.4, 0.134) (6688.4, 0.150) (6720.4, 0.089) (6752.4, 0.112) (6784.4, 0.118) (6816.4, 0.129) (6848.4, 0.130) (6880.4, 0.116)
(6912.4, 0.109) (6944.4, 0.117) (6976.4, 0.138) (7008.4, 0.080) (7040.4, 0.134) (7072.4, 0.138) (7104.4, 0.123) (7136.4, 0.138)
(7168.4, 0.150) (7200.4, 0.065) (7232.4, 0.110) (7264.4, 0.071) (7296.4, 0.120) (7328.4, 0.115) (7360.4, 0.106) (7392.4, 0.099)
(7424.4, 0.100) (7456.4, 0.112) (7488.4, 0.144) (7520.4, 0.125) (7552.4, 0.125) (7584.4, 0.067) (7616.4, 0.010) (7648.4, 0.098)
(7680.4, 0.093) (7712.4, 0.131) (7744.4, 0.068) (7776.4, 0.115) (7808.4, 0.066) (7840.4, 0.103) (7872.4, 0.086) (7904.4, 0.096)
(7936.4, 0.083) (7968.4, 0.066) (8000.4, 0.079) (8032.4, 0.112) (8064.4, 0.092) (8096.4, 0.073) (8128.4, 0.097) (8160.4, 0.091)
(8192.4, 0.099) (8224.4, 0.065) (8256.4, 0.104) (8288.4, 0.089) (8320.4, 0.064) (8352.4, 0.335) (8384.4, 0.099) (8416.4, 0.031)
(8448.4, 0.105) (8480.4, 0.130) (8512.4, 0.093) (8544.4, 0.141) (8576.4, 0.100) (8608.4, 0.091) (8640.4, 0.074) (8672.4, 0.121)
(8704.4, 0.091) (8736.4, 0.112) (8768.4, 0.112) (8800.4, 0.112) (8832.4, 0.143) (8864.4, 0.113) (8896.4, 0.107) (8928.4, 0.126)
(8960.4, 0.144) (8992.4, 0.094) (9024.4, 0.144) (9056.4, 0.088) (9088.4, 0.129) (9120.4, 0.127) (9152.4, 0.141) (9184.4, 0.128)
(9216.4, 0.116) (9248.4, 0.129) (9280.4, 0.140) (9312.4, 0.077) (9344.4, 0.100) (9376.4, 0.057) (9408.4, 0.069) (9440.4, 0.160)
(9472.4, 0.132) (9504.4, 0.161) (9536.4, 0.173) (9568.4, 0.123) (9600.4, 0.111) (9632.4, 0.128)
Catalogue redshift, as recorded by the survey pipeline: 1.24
